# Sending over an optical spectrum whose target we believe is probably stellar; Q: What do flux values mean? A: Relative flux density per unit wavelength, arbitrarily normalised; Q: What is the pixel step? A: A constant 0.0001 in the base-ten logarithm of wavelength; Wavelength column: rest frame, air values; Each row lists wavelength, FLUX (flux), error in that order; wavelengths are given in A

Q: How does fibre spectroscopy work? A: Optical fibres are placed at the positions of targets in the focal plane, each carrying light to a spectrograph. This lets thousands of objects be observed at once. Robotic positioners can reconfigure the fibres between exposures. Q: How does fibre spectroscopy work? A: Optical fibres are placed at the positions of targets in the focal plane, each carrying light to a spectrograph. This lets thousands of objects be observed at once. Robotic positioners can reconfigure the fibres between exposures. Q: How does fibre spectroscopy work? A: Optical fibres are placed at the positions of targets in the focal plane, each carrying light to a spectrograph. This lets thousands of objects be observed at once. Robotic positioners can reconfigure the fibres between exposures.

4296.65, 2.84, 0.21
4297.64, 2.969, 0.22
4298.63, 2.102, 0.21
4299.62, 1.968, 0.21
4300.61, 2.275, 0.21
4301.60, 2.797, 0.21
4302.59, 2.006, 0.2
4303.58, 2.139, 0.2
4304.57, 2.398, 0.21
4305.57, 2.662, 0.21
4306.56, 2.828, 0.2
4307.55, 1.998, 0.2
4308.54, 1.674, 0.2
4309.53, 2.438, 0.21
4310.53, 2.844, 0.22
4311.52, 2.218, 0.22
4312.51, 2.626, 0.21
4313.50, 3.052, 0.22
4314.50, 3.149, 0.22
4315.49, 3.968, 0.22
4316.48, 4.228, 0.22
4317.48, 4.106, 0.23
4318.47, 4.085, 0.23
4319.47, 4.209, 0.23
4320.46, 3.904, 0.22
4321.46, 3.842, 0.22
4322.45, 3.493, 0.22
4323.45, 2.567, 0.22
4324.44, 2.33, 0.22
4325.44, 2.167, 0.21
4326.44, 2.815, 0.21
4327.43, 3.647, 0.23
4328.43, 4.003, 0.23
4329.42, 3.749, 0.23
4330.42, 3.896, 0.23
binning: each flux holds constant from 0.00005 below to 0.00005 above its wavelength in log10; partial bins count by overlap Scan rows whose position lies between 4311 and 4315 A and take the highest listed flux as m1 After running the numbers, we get 3.149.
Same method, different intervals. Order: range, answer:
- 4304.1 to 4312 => 2.844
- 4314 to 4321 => 4.228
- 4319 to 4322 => 4.209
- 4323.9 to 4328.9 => 4.003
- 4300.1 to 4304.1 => 2.797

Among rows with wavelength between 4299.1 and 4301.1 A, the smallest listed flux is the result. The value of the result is 1.968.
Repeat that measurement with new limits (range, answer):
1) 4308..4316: 1.674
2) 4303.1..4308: 1.998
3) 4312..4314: 2.626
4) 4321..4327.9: 2.167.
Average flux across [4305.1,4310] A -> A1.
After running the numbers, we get 2.32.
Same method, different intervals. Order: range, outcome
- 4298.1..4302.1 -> 2.29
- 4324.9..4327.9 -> 2.86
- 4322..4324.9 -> 2.79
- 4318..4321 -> 4.06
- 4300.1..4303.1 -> 2.36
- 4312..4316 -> 3.2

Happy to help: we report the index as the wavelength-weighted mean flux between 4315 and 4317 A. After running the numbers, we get 4.09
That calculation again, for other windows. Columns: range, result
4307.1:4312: 2.24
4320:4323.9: 3.45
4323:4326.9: 2.46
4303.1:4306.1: 2.4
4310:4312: 2.53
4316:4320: 4.15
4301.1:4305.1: 2.33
